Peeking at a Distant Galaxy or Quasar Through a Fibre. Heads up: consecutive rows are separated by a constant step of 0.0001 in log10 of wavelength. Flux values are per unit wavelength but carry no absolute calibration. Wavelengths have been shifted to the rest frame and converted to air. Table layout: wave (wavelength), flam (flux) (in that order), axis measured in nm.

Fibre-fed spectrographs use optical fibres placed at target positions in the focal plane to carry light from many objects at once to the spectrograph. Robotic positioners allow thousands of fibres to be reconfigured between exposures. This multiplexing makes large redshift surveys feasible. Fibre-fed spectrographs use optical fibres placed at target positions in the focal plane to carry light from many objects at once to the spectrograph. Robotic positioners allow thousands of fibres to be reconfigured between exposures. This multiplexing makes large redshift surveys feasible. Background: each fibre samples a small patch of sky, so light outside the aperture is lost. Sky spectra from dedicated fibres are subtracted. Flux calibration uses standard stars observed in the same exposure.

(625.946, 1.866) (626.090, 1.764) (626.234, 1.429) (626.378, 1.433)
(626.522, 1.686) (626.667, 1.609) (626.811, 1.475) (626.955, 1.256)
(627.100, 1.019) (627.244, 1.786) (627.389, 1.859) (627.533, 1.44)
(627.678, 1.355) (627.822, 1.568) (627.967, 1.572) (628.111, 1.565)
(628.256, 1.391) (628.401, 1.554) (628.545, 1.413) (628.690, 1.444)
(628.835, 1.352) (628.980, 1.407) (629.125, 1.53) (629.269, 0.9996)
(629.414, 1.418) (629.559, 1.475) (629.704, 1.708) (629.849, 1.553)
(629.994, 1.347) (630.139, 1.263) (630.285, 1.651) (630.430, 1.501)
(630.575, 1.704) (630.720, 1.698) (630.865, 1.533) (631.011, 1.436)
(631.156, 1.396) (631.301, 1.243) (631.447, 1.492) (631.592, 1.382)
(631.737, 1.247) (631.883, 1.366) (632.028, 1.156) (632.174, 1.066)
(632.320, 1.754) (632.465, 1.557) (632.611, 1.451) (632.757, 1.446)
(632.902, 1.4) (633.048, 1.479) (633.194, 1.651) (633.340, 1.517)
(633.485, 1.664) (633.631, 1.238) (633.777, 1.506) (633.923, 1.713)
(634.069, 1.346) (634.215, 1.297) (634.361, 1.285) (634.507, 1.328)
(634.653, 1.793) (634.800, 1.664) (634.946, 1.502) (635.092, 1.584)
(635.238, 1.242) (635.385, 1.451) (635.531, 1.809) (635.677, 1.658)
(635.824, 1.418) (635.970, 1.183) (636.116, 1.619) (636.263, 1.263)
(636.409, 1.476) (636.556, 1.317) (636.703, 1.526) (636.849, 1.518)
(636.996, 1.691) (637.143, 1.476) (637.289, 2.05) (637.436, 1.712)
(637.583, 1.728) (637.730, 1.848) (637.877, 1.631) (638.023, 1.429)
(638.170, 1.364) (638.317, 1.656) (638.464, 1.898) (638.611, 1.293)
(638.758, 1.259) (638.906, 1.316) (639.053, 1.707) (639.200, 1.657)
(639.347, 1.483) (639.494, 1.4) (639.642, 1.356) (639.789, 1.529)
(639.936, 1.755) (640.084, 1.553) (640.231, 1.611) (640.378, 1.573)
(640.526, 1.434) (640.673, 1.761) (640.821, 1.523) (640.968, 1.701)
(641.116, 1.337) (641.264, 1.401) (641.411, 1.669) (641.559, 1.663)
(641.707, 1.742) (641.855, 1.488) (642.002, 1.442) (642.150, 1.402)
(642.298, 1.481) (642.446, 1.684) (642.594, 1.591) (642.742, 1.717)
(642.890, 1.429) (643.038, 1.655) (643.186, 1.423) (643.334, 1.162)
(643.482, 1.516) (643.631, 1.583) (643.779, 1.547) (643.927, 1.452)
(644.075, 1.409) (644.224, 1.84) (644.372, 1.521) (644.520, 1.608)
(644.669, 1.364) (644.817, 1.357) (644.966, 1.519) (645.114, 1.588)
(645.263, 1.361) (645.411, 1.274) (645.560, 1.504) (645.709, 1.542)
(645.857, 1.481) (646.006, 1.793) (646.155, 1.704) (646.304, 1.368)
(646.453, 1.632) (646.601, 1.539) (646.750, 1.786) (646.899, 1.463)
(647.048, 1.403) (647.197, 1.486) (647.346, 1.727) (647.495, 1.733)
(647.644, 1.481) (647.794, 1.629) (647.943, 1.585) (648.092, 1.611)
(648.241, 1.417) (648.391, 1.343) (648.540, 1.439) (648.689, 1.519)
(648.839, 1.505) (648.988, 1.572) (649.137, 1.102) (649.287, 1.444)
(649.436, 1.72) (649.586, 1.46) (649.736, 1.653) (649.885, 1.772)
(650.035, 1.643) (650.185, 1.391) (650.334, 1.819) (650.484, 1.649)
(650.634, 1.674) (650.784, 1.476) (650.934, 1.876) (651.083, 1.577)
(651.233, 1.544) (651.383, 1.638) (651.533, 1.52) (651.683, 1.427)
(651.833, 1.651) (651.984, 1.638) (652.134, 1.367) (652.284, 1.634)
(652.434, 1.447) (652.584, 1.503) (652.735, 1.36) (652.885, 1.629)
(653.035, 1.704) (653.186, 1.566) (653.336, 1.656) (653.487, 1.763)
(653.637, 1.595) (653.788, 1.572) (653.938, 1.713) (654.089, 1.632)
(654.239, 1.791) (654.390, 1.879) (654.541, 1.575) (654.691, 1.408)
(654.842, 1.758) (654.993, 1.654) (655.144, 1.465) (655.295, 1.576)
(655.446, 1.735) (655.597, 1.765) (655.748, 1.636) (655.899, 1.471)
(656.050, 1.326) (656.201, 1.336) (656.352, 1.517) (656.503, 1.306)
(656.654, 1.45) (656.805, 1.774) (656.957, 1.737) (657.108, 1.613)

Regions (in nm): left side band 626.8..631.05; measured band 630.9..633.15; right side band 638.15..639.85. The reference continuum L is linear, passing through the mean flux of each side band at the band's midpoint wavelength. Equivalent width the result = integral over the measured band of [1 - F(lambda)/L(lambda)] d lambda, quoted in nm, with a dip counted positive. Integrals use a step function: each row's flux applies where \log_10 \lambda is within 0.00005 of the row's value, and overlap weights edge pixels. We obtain 0.13 nm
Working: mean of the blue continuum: 1.48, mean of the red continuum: 1.5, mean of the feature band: 1.4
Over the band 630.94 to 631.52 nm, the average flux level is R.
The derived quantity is 1.39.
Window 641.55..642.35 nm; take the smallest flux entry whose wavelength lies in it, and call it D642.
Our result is 1.402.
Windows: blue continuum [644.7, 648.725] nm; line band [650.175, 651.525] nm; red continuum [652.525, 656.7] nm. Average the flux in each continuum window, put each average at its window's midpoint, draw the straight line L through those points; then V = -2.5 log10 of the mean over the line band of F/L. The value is -0.052 mag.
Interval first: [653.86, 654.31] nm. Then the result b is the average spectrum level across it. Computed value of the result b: 1.71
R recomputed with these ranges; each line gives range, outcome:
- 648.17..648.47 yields 1.38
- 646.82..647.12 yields 1.44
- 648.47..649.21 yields 1.43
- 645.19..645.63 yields 1.38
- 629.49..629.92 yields 1.58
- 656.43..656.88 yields 1.51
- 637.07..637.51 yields 1.75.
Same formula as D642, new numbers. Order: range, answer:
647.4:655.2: 1.102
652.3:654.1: 1.36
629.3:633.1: 1.066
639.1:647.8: 1.162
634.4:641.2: 1.183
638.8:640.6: 1.316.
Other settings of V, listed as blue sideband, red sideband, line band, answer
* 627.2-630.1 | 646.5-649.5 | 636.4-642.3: -0.04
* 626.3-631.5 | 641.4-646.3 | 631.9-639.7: 0.00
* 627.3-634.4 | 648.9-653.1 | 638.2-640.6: -0.02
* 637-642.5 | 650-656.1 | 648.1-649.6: 0.10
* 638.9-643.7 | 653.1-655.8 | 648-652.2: 0.04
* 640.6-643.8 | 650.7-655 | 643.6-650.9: 0.02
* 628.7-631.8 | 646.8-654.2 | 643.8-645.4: 0.03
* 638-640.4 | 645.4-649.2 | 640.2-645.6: 0.00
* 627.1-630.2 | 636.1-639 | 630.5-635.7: 0.03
